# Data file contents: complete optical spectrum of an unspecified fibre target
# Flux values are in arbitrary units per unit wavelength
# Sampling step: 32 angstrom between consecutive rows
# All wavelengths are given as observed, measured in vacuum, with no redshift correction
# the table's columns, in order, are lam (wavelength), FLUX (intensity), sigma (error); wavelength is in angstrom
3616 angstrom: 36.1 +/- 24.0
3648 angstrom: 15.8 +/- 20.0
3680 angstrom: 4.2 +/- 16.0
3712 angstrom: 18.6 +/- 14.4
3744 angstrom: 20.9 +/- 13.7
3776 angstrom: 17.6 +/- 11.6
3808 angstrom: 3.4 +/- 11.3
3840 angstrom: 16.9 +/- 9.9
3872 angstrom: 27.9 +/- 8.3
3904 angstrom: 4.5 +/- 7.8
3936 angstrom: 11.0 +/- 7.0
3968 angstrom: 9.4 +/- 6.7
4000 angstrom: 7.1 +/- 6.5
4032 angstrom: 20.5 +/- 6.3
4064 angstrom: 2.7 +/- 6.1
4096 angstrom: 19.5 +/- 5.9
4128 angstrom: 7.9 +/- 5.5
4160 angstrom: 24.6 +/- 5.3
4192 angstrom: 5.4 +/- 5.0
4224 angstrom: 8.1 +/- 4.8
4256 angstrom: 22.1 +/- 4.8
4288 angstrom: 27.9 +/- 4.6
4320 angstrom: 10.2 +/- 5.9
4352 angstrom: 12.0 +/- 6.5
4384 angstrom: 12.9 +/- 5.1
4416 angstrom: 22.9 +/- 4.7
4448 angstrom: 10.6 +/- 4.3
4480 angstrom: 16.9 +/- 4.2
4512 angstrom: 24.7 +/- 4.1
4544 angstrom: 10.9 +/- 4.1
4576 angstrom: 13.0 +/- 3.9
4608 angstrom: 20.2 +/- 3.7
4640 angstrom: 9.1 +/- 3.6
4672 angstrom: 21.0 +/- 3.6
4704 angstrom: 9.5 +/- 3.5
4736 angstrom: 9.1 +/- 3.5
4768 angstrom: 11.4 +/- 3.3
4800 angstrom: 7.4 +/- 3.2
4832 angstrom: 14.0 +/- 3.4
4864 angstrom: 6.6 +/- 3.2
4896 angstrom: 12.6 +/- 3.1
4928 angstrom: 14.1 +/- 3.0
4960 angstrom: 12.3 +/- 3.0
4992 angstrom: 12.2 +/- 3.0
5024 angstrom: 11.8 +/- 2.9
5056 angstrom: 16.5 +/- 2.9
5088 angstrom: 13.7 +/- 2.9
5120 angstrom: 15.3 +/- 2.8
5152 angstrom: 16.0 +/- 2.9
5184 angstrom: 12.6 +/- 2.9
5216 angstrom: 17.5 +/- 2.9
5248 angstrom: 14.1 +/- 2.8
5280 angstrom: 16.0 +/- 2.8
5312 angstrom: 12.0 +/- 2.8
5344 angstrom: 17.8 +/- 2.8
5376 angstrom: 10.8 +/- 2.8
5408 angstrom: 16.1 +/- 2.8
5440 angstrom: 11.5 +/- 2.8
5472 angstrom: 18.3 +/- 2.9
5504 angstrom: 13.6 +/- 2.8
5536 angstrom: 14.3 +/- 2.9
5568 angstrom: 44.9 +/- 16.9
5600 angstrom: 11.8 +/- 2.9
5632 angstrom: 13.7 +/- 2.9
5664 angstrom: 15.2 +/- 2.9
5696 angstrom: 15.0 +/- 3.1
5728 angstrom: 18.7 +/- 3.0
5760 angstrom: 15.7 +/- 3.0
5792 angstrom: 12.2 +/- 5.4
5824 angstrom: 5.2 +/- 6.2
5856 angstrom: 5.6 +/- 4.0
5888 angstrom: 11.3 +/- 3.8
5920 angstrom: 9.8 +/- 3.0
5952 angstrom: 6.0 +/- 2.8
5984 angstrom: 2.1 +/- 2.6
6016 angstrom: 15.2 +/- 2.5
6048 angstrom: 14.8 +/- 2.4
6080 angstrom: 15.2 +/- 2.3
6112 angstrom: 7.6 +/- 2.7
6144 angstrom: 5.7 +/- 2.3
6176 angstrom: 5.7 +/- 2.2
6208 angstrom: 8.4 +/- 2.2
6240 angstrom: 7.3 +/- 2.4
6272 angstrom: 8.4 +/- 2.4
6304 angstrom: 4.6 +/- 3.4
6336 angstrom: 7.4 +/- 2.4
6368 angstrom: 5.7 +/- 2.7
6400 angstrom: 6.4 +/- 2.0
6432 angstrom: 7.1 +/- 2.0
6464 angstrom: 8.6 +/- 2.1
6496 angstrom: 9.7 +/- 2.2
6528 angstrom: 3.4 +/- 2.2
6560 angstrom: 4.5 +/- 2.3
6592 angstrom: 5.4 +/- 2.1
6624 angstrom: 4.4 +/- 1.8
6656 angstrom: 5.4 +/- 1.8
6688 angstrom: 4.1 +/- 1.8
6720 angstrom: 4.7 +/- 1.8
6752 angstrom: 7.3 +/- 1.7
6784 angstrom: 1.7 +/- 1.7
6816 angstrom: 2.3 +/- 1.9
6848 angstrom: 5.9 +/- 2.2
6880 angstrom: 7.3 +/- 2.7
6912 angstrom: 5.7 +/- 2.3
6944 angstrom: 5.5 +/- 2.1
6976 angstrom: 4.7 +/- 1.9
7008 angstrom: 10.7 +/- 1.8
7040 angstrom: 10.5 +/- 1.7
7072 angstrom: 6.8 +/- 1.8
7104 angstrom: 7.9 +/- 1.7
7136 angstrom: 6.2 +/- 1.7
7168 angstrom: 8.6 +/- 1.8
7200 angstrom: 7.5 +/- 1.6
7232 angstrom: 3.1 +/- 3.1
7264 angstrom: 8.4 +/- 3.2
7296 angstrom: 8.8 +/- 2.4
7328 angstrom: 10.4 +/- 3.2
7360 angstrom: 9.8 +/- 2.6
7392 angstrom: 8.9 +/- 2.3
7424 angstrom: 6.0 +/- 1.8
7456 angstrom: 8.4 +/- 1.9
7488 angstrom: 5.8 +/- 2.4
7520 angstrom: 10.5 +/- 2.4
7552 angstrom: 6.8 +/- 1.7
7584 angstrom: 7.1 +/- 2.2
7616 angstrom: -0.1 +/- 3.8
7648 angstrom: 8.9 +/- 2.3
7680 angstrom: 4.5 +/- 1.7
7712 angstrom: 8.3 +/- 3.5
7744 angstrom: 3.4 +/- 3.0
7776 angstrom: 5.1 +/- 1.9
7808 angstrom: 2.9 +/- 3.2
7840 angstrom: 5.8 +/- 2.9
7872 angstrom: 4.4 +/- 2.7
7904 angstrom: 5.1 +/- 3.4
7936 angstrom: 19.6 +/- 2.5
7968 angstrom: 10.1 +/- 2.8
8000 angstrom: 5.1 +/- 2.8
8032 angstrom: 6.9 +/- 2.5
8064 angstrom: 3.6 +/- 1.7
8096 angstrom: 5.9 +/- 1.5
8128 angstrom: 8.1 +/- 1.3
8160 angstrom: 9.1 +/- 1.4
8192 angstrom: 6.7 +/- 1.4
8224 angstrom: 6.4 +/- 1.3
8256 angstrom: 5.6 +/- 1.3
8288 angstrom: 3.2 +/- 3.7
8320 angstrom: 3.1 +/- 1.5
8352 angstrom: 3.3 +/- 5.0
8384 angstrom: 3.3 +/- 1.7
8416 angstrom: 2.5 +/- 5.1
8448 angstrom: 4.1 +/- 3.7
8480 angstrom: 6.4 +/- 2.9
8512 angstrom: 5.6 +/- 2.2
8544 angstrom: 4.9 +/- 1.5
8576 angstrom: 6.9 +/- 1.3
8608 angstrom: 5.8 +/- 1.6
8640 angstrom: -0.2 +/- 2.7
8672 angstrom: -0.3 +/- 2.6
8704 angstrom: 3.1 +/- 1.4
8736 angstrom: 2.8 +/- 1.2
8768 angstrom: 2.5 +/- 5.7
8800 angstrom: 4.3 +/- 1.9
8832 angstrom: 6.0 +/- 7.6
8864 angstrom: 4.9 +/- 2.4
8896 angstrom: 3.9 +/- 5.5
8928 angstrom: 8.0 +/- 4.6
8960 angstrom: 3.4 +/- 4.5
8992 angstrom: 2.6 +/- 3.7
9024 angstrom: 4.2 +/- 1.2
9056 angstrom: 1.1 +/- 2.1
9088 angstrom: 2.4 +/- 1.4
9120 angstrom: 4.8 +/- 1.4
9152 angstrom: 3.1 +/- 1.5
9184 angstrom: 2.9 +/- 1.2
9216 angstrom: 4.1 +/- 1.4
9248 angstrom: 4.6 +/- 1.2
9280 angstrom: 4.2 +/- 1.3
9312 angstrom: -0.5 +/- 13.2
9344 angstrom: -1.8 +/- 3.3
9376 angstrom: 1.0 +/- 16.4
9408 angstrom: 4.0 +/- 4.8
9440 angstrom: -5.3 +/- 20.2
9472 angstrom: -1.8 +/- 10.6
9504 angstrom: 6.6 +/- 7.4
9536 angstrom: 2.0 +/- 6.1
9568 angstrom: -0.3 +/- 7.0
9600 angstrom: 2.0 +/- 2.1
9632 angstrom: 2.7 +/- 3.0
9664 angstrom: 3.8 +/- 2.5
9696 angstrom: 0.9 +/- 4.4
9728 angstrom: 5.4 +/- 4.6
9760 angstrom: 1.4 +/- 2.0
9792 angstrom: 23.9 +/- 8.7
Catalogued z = 0.21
